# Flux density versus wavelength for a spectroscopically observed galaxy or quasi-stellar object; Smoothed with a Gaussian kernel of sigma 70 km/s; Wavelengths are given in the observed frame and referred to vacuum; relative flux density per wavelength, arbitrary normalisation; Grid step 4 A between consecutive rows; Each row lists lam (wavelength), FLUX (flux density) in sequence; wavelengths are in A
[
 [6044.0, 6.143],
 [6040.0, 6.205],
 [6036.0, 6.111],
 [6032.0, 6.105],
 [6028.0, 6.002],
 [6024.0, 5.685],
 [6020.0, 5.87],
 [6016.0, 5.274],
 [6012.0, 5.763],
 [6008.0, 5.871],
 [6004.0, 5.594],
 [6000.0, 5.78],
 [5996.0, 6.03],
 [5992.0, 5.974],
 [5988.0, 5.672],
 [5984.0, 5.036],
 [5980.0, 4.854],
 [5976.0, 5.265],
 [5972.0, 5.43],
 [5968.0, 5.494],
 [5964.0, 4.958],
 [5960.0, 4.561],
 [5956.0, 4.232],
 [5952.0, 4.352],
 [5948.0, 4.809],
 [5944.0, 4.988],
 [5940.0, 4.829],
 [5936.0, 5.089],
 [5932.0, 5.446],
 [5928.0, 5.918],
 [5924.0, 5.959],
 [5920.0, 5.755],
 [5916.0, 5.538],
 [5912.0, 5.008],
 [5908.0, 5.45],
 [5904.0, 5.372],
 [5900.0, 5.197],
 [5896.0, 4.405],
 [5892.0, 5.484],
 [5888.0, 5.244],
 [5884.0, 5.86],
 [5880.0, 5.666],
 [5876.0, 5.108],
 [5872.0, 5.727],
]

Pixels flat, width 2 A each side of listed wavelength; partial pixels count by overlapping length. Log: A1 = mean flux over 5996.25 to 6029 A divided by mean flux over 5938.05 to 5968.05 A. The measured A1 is 1.2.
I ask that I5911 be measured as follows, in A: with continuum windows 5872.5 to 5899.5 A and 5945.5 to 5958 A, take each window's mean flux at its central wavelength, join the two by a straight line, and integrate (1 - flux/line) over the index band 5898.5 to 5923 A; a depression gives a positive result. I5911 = -2.05 A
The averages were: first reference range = 5.31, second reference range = 4.49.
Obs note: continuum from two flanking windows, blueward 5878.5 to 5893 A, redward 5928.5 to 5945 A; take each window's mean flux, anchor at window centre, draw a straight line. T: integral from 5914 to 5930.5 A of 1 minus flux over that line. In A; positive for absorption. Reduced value -1.57 A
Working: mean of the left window 5.57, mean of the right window 5.17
